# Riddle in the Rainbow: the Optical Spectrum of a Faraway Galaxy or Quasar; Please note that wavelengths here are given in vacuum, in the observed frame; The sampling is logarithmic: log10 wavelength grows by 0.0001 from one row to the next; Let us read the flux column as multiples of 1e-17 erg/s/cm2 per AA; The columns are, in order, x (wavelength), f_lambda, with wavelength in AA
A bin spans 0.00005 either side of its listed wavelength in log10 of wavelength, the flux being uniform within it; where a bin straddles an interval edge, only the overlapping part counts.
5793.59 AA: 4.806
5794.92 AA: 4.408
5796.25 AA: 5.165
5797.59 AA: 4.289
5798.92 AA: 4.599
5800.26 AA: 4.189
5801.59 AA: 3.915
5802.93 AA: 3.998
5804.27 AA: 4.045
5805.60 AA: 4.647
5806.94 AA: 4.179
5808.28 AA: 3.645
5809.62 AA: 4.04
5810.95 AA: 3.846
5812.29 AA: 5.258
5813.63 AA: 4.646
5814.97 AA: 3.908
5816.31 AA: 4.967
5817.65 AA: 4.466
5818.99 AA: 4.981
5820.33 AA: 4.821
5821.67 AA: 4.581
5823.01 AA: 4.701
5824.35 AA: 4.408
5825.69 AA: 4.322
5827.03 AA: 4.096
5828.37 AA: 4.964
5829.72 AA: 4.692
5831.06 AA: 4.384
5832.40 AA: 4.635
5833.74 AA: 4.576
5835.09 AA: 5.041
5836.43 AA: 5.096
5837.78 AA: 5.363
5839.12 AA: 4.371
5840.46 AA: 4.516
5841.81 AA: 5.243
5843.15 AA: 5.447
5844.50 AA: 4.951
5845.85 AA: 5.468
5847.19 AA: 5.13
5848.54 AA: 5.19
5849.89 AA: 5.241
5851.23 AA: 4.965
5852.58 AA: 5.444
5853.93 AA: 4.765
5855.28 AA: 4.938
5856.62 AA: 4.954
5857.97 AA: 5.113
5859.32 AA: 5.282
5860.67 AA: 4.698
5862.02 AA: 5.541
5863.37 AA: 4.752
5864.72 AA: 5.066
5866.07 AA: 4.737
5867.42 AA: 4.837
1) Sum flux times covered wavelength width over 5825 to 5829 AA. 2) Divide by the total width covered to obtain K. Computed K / 4.46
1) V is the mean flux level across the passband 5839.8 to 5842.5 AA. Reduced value 4.89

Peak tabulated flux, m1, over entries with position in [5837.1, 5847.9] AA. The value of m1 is 5.468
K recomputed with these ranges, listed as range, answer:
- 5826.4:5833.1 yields 4.56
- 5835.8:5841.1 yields 4.84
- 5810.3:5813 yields 4.55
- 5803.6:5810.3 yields 4.11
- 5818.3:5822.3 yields 4.79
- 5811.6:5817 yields 4.69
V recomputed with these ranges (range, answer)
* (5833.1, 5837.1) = 4.9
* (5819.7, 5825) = 4.63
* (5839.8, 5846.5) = 5.12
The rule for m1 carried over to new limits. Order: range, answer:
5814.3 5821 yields 4.981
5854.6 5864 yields 5.541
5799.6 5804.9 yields 4.189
